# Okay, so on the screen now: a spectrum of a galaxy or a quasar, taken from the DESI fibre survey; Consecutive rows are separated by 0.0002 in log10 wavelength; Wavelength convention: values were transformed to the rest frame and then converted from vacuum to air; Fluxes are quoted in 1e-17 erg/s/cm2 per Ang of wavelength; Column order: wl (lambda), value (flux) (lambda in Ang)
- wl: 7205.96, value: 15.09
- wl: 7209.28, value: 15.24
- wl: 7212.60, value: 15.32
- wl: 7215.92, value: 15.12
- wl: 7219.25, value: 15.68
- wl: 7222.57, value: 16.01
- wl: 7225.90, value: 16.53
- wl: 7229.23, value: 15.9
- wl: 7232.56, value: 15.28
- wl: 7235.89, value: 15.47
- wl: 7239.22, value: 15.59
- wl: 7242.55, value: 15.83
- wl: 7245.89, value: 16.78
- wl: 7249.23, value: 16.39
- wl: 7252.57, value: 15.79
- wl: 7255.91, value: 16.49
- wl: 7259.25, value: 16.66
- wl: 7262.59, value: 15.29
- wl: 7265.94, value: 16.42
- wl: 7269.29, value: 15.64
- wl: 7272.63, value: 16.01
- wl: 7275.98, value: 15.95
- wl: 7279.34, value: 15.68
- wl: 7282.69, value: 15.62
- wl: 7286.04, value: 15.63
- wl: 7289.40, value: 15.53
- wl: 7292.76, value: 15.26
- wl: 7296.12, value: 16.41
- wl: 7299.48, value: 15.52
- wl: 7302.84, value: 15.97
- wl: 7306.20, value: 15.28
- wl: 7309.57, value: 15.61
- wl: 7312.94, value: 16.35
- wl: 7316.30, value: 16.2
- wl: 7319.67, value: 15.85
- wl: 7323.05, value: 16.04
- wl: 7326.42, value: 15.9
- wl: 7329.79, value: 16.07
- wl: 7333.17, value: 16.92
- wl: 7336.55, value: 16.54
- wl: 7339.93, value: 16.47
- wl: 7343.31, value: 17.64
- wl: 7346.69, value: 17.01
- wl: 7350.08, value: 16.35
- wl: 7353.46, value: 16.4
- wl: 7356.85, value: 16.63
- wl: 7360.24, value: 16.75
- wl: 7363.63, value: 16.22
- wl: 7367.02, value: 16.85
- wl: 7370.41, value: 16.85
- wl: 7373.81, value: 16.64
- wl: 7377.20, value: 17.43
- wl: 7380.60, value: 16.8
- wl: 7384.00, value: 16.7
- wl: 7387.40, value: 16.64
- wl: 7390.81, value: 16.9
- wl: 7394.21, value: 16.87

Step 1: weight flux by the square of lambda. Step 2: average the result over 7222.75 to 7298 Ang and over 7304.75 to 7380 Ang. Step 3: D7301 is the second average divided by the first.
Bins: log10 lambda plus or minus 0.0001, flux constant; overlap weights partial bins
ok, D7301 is 1.06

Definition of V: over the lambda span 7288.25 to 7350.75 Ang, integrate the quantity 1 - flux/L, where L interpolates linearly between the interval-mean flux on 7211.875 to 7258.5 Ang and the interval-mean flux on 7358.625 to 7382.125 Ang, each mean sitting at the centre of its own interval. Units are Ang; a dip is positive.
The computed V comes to 1.15 Ang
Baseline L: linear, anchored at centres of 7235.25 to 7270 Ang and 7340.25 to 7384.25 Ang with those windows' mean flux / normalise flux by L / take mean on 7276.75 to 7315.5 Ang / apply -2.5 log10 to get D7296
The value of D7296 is 0.04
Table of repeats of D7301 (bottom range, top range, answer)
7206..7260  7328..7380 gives 1.09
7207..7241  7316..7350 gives 1.09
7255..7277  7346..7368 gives 1.06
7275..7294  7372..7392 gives 1.11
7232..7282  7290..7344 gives 1.02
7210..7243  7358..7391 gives 1.12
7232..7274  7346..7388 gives 1.08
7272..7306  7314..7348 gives 1.06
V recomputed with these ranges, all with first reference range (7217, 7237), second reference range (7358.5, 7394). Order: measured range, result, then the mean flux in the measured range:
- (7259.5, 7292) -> 0.7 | 15.8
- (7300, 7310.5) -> 0.5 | 15.6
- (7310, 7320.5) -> 0.2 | 16.1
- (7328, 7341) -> 0.0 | 16.5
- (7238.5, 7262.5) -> -0.3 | 16.2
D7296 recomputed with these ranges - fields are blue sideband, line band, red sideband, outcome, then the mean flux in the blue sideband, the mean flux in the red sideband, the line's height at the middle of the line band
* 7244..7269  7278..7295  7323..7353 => 0.05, 16.2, 16.6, 16.3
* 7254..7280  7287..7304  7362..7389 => 0.03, 16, 16.8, 16.2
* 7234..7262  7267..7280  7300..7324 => 0.01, 16.1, 15.9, 16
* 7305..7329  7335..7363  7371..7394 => -0.02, 15.9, 16.9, 16.4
